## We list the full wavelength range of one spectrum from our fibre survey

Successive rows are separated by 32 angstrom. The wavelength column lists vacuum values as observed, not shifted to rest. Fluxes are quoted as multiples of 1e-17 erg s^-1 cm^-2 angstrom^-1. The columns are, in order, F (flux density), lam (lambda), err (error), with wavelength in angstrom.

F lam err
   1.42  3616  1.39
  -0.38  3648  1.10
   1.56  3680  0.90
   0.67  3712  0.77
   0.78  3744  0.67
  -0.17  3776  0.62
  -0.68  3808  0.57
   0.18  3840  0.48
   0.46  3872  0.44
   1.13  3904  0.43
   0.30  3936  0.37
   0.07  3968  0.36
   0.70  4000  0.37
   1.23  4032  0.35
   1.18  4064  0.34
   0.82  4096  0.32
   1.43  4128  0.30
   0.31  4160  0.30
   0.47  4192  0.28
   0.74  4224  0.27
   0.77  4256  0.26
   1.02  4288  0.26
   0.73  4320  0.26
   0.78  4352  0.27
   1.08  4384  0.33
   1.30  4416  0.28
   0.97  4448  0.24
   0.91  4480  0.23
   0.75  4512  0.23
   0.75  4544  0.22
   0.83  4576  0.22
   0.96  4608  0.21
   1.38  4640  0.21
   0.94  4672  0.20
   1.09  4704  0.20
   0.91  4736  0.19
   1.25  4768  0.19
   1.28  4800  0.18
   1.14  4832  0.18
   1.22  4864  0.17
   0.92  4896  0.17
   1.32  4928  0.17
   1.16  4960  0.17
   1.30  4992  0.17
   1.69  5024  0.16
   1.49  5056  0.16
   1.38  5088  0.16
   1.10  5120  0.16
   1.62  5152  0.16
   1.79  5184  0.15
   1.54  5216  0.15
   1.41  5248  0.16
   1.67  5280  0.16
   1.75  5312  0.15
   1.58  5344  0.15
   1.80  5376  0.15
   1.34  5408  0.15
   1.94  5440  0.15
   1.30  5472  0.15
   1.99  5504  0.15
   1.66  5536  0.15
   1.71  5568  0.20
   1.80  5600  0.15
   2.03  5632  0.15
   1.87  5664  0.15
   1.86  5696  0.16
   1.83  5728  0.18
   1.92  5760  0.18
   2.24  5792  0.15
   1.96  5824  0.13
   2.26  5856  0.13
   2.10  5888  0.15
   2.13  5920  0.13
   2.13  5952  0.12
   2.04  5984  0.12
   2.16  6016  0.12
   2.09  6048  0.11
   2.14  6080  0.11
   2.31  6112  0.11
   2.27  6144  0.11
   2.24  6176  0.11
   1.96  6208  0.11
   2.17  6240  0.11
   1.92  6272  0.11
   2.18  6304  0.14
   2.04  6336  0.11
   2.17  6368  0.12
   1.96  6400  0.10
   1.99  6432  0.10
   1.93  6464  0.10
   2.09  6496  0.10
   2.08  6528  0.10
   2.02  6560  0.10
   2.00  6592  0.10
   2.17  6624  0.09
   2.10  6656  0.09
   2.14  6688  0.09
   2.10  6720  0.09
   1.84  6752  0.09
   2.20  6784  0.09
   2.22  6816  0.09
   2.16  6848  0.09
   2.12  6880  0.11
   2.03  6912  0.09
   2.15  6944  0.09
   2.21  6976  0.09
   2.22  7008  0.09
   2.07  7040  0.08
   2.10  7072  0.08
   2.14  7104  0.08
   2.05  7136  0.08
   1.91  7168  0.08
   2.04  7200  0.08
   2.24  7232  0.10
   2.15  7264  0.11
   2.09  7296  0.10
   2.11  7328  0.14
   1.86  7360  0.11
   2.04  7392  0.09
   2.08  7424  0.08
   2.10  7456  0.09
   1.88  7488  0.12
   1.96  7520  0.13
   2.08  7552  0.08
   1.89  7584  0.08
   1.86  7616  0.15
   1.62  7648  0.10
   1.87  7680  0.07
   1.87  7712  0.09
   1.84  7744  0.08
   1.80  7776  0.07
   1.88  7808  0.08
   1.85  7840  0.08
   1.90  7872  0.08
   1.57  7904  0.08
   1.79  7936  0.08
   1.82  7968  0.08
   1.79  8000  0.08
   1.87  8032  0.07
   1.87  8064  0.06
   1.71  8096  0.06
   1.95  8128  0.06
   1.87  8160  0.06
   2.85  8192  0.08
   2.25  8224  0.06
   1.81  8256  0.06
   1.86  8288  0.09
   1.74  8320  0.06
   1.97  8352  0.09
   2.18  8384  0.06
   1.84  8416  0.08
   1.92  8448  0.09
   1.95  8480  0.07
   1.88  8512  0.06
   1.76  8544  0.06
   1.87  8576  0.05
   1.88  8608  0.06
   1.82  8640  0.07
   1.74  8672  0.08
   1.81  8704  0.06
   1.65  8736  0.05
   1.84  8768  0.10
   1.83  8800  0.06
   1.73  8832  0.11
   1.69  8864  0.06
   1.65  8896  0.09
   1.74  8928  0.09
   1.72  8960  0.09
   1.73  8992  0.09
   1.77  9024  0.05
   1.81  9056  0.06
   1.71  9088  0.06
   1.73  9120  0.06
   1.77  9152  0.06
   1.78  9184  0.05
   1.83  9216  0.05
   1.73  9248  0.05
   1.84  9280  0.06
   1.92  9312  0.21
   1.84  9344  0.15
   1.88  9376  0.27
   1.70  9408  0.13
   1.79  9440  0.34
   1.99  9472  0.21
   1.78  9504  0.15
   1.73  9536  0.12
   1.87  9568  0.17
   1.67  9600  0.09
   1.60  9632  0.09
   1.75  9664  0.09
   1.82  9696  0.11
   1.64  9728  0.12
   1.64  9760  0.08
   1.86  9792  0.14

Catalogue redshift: 0.25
